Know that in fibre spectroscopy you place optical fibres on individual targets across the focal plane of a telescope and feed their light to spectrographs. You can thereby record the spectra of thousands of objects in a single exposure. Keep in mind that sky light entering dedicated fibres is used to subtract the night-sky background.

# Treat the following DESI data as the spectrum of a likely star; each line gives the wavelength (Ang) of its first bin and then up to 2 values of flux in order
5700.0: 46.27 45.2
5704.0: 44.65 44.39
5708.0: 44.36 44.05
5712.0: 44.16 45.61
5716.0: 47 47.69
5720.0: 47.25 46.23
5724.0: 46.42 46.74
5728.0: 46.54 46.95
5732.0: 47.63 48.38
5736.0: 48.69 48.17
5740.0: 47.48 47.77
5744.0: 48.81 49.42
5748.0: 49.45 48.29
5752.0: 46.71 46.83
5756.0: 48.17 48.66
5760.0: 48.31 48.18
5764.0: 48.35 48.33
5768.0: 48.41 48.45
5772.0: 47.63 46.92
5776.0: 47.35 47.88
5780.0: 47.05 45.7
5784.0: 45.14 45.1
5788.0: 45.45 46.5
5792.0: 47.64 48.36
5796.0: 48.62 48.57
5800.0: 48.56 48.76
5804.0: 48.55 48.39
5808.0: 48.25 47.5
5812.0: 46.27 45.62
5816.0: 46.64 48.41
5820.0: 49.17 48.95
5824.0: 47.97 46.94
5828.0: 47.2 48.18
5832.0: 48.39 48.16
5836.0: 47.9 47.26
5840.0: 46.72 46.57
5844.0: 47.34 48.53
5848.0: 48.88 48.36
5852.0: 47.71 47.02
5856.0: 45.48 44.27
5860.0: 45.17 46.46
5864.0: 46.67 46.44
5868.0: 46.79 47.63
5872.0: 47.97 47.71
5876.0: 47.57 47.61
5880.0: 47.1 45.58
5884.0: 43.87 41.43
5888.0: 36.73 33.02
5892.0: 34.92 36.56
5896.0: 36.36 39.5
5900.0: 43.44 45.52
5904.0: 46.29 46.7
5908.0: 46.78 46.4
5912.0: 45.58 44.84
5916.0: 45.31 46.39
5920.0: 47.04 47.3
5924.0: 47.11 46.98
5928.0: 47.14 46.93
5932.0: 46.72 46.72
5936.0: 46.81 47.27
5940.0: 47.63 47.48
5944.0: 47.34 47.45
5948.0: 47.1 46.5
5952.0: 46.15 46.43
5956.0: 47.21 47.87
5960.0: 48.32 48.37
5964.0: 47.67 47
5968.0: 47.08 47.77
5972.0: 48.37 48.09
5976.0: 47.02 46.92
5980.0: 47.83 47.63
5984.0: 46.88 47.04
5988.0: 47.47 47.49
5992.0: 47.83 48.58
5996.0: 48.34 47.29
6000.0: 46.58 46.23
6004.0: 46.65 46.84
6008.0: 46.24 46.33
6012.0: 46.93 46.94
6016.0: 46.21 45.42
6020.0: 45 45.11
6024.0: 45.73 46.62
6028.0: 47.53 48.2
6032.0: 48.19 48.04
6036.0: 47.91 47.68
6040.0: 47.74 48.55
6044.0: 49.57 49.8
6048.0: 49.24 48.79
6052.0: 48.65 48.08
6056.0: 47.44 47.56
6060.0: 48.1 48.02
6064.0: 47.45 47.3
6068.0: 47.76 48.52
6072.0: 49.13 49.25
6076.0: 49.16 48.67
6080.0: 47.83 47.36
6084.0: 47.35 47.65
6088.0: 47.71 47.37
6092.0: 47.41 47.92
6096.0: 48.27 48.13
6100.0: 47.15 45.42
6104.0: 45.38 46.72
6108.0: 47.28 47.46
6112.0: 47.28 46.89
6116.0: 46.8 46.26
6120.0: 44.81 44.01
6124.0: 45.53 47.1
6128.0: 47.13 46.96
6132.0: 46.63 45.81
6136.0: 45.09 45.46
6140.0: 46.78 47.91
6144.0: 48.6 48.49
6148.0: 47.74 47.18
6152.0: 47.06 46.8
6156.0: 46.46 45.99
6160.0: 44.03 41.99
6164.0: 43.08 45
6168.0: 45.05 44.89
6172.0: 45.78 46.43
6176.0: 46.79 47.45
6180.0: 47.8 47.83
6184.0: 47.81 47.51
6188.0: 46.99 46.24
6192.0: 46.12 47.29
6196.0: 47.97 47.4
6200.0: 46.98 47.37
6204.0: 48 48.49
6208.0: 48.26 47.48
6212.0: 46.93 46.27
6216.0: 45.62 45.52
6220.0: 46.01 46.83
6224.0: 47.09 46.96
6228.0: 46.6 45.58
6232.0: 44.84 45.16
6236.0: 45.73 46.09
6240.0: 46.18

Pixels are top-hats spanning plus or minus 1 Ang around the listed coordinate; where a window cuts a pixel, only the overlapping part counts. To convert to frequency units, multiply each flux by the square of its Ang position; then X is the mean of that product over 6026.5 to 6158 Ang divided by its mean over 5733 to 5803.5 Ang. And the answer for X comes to 1.1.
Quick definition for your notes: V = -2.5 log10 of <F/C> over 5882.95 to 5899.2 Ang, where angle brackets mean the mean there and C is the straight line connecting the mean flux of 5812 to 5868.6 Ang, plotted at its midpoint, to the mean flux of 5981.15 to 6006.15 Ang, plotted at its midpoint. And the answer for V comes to 0.24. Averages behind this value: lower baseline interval 47.2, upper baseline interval 47.3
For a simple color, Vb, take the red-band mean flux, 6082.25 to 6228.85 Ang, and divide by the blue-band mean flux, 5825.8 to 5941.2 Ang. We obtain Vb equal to 1.02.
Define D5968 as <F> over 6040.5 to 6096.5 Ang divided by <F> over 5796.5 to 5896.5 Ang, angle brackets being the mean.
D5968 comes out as 1.05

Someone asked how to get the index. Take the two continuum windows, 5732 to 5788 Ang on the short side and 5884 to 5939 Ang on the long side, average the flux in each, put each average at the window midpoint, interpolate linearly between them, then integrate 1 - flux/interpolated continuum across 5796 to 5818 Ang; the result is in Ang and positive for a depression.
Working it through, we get -0.6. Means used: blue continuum 47.7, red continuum 43.9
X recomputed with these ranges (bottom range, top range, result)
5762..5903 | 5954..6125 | 1.10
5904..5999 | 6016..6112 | 1.05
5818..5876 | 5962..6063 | 1.06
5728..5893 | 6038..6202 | 1.11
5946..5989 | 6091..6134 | 1.03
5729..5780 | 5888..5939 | 0.97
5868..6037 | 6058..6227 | 1.08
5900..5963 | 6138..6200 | 1.08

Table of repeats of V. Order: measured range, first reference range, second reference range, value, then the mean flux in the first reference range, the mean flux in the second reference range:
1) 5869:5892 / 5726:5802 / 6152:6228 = 0.09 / 47.7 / 46.5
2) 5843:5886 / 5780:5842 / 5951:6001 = 0.02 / 47.5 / 47.5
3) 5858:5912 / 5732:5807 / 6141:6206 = 0.09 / 47.8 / 46.7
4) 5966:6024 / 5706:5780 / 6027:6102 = 0.02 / 47.4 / 48.1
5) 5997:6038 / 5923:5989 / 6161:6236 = 0.01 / 47.3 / 46.5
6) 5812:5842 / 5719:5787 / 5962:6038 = 0.00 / 47.6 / 47.1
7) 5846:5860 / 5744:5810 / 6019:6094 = 0.02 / 47.8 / 47.9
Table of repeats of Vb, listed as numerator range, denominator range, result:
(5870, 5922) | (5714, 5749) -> 0.92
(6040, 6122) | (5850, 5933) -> 1.06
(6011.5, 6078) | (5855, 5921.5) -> 1.08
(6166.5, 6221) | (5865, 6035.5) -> 1.02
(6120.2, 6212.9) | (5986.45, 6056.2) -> 0.98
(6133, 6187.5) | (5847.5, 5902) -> 1.05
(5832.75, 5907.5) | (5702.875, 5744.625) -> 0.96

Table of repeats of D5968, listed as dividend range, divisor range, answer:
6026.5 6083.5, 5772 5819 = 1.02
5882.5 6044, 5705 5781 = 0.97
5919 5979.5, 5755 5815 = 0.99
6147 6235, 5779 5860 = 0.98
